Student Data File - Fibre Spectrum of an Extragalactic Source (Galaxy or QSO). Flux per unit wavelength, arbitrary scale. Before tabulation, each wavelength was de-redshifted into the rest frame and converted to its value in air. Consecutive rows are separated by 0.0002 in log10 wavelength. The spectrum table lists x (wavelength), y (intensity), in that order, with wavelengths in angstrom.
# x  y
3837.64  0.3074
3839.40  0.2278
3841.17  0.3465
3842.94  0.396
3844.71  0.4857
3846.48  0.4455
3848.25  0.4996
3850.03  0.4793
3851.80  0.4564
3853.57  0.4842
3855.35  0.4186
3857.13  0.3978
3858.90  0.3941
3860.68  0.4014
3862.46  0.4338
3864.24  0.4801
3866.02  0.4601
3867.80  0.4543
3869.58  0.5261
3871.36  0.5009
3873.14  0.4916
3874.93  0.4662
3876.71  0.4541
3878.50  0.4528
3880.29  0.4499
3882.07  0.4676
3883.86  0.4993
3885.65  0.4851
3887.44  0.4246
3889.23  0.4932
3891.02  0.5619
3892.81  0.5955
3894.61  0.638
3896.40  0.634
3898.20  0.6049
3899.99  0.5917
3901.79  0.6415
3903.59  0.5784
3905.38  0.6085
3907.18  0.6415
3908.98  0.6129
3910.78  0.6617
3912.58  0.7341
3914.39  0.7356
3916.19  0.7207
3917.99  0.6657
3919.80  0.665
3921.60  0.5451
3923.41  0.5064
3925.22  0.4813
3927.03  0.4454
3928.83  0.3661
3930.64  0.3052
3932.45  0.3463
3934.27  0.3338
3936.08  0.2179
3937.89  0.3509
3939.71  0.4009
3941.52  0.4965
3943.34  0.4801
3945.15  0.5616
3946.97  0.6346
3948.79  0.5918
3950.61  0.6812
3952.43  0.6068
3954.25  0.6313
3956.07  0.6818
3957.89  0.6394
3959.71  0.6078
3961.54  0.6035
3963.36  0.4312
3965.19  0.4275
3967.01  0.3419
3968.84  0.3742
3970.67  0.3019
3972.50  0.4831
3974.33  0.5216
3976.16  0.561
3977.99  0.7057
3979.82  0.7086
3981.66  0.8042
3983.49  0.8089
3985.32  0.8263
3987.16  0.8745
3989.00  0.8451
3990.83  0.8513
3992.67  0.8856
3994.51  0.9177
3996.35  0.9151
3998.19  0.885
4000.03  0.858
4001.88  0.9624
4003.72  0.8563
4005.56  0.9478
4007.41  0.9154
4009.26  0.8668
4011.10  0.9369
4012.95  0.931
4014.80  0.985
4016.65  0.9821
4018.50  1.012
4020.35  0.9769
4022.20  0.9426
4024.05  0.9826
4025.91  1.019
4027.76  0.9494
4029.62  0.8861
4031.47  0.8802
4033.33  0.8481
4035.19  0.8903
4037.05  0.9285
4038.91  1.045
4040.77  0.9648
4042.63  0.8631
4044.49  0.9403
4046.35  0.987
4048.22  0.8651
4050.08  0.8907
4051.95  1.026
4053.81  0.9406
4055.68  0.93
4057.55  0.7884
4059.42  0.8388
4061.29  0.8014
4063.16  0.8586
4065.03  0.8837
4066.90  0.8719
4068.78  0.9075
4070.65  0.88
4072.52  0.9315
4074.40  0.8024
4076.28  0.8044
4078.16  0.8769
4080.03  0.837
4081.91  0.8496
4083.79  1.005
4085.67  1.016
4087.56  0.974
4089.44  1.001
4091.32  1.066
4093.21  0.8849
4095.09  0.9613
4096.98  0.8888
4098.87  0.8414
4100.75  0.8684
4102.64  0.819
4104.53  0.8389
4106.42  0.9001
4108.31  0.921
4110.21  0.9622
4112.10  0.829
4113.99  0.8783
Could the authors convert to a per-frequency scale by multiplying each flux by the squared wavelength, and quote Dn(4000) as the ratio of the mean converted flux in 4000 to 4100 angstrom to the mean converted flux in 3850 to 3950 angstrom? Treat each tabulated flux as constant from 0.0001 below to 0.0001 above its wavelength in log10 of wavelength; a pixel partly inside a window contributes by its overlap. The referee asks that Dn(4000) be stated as 1.9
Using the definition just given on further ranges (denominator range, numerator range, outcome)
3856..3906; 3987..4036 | 1.94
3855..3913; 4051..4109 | 1.89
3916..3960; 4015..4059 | 1.91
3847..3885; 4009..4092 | 2.20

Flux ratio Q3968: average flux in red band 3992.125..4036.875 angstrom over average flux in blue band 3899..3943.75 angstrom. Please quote 1.8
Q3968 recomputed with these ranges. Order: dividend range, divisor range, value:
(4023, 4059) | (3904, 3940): 1.78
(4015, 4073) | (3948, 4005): 1.34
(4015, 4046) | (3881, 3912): 1.65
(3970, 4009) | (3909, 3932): 1.39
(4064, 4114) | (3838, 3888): 2.03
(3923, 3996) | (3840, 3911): 1.14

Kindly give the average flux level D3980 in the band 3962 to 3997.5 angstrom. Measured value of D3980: 0.664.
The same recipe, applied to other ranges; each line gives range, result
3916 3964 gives 0.516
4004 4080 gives 0.913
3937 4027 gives 0.728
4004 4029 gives 0.954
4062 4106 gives 0.898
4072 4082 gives 0.847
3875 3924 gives 0.579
